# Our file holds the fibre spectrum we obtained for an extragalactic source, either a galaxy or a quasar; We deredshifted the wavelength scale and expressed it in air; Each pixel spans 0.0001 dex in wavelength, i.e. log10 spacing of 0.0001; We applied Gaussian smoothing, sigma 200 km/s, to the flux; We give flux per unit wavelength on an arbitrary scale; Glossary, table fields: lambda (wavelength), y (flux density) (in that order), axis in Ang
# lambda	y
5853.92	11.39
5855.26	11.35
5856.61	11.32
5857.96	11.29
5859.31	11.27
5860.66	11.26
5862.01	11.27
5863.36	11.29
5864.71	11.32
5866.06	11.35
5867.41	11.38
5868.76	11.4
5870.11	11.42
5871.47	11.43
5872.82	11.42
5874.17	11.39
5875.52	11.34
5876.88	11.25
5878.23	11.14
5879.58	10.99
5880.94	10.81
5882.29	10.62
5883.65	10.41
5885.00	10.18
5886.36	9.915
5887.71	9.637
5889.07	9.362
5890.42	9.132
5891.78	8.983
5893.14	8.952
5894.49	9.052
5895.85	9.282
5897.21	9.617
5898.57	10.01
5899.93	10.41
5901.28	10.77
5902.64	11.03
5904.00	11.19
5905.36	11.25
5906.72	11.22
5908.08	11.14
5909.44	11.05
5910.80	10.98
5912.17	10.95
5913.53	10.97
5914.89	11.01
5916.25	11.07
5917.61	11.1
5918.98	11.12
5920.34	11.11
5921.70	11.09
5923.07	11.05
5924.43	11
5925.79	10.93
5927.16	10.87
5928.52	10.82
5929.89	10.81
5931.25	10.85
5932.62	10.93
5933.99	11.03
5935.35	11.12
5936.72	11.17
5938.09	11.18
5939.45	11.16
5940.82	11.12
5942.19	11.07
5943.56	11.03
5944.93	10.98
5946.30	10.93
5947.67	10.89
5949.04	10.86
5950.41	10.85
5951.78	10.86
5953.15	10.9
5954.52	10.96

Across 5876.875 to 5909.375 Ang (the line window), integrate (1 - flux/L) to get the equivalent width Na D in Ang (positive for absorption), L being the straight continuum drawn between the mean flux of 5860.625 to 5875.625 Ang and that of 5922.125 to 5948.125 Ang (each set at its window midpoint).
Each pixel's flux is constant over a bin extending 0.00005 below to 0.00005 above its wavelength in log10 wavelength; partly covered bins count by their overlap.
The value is 2.8 Ang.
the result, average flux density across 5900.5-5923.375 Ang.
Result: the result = 11.1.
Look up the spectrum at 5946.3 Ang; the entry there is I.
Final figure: 10.93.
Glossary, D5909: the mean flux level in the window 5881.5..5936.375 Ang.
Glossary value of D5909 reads 10.6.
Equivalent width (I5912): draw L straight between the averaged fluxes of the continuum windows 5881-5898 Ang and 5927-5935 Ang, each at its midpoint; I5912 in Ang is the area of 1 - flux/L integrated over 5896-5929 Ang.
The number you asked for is -1.7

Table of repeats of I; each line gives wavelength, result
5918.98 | 11.12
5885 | 10.18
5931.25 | 10.85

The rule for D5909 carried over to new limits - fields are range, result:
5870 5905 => 10.4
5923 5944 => 11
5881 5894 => 9.74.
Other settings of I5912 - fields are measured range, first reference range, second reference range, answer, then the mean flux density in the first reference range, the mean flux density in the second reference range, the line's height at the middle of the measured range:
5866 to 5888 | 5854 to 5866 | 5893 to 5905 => -0.33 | 11.3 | 10.1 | 10.8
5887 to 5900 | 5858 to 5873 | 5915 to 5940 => 2.09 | 11.3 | 11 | 11.2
